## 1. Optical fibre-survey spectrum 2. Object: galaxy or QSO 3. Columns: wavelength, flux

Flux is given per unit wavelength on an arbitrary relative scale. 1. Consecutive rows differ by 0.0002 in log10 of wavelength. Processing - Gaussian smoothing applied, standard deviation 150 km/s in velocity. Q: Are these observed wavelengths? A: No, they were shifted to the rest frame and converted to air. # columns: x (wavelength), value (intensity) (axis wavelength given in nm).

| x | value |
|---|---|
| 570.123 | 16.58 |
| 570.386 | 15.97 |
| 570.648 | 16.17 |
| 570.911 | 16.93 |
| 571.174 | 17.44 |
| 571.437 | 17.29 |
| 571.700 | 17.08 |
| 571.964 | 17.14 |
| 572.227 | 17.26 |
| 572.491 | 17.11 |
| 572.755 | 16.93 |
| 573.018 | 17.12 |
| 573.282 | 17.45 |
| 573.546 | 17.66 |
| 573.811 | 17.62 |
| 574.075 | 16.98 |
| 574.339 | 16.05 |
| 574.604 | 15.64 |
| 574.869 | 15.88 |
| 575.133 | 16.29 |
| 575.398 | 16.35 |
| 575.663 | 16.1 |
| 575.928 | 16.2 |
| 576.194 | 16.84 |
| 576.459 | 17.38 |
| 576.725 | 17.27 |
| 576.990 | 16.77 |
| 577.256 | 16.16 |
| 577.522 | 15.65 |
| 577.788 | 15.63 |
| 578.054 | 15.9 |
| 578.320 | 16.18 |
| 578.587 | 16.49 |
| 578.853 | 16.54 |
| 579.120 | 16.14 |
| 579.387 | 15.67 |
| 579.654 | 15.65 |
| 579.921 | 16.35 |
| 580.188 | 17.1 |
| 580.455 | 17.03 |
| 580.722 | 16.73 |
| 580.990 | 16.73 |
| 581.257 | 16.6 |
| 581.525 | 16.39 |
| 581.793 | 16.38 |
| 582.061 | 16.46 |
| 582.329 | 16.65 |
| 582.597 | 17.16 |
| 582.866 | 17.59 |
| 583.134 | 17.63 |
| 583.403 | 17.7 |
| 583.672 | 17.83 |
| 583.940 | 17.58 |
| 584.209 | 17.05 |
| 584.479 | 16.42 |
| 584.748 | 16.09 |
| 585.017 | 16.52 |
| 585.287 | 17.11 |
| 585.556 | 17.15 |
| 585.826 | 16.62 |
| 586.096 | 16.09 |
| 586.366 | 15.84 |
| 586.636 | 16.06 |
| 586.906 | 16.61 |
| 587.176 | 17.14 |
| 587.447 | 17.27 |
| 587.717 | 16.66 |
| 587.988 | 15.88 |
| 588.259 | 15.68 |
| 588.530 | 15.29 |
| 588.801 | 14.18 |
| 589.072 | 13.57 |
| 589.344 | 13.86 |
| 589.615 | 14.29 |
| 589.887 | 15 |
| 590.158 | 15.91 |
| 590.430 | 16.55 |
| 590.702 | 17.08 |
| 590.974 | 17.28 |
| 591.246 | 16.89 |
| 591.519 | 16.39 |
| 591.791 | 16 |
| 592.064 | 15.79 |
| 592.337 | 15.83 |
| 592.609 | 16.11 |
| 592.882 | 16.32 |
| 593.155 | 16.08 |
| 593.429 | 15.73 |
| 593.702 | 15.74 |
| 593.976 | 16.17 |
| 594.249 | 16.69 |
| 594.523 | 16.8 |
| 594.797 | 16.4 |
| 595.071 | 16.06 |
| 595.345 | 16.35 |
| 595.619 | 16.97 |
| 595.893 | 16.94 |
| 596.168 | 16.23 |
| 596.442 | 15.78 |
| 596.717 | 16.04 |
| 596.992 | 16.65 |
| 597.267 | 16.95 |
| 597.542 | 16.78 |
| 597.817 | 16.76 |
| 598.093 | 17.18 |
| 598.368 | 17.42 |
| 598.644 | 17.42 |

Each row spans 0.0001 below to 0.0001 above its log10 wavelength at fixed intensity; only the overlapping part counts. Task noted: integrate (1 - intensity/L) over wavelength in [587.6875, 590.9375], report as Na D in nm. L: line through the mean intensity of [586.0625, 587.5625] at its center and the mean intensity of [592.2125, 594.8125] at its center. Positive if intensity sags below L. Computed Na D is 0.21 nm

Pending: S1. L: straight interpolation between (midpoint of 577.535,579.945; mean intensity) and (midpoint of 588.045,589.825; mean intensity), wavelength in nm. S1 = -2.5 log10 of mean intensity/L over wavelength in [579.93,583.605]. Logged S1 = -0.090 mag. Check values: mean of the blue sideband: 16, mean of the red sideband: 14.6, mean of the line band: 16.9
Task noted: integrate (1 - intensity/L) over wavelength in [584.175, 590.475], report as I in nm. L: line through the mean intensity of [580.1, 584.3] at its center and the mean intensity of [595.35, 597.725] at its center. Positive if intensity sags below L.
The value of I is 0.35 nm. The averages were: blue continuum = 17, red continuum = 16.5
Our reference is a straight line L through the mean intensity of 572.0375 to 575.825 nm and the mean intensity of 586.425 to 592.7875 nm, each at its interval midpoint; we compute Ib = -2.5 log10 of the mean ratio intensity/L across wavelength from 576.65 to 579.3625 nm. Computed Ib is 0.02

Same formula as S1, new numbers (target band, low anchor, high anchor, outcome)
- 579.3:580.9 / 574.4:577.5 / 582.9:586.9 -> 0.010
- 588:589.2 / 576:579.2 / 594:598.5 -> 0.119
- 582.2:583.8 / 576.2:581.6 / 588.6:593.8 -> -0.080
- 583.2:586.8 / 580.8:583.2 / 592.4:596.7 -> -0.006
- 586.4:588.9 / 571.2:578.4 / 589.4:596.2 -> 0.015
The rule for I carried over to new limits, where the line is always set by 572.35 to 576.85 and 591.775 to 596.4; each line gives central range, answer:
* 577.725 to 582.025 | 0.07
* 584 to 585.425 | -0.02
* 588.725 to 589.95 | 0.17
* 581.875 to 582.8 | -0.01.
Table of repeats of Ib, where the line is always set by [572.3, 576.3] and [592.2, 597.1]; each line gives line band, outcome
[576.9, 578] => 0.04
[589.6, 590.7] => 0.04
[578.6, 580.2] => 0.03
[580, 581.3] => -0.02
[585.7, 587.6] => -0.01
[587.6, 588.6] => 0.03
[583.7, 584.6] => -0.04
